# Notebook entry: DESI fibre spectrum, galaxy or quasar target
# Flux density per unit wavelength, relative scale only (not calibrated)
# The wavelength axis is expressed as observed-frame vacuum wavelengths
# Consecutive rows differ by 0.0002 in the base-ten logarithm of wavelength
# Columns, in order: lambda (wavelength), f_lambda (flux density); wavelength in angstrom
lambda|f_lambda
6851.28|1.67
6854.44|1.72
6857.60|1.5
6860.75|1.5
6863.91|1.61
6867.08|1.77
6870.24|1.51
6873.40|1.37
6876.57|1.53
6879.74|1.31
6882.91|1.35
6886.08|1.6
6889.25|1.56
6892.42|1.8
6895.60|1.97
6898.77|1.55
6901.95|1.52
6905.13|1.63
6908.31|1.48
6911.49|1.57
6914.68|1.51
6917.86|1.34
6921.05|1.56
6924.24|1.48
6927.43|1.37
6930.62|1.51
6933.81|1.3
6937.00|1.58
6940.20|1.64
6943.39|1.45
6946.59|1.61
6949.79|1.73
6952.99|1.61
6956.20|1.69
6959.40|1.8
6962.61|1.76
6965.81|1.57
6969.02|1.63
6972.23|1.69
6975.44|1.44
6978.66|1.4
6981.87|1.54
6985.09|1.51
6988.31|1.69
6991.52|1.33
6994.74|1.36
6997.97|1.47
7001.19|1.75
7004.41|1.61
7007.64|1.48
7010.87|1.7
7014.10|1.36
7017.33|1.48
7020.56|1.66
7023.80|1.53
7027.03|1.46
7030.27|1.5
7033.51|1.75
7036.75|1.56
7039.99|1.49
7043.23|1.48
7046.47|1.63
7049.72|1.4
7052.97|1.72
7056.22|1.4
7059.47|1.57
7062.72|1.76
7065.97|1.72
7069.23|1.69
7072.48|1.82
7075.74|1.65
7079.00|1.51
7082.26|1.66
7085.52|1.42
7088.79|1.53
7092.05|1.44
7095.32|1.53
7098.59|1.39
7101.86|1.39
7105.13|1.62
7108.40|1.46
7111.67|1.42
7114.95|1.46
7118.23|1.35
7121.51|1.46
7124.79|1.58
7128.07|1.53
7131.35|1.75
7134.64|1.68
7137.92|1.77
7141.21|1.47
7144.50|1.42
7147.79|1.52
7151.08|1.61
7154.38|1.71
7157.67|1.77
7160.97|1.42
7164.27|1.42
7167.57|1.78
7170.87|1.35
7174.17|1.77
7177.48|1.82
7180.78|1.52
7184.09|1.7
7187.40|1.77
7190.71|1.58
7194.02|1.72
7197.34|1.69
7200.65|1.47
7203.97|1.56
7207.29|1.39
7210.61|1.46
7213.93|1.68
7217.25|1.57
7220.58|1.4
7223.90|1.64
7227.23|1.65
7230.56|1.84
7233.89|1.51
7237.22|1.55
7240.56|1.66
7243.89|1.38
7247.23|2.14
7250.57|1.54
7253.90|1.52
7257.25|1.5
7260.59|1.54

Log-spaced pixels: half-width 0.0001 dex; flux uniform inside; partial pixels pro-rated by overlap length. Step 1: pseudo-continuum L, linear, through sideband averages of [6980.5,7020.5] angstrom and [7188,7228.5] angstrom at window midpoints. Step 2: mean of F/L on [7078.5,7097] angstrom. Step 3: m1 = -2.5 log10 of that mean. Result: 0.02 mag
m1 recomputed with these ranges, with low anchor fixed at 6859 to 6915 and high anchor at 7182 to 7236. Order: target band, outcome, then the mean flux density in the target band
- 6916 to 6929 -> 0.09 mag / 1.44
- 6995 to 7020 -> 0.02 mag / 1.54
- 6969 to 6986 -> 0.03 mag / 1.53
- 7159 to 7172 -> 0.06 mag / 1.5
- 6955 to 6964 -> -0.12 mag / 1.75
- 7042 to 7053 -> 0.03 mag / 1.54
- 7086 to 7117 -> 0.09 mag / 1.47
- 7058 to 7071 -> -0.07 mag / 1.69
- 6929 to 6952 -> 0.02 mag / 1.55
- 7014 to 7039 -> 0.02 mag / 1.55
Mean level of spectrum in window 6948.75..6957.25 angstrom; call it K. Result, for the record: 1.67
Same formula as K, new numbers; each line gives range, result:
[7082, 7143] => 1.52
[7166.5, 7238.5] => 1.61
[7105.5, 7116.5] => 1.47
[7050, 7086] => 1.63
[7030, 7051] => 1.55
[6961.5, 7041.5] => 1.55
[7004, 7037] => 1.55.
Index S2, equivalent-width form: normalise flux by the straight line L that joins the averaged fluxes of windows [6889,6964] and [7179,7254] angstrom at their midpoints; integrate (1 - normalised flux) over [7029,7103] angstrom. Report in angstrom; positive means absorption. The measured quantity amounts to 1.3 angstrom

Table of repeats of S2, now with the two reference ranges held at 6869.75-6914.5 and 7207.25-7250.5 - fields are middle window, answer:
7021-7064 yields 0.6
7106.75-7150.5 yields 1.7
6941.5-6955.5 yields -0.4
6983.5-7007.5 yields 0.7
